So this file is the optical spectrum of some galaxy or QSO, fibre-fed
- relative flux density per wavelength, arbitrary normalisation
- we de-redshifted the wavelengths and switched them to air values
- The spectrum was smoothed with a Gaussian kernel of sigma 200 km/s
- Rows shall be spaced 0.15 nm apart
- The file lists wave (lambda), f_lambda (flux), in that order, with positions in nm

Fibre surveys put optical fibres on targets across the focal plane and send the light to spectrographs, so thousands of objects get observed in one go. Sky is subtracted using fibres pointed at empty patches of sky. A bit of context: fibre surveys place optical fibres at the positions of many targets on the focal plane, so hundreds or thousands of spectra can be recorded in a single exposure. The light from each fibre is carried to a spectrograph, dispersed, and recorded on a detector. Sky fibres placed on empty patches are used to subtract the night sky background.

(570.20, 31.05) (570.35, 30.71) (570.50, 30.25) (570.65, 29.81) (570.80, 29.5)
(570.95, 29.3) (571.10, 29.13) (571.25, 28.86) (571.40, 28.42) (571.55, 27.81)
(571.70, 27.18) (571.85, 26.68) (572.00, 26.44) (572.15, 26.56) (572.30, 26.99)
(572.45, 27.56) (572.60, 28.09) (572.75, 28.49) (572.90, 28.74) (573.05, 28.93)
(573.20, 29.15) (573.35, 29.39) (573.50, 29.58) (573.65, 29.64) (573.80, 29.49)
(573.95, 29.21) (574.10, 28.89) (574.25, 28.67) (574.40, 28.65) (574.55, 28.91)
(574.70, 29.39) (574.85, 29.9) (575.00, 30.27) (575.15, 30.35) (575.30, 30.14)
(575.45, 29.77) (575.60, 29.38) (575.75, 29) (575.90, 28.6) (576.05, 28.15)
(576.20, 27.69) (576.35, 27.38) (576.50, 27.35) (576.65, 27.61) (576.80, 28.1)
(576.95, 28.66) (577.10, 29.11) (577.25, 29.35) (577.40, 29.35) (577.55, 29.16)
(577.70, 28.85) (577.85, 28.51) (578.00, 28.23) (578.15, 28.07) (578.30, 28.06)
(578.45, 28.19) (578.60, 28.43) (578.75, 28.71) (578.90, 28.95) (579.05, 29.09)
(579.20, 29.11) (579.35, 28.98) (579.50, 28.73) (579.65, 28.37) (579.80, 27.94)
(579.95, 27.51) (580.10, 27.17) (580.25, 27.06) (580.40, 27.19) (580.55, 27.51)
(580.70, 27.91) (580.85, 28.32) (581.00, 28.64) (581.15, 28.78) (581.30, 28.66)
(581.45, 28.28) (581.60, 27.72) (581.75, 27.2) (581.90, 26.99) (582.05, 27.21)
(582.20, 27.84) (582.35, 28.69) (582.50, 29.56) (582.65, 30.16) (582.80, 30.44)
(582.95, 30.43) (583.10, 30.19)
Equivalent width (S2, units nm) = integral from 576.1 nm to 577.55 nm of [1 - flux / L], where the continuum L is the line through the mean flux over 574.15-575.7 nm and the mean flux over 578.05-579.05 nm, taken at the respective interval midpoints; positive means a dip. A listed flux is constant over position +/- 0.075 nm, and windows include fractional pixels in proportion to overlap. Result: 0.031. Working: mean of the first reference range 29.5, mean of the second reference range 28.4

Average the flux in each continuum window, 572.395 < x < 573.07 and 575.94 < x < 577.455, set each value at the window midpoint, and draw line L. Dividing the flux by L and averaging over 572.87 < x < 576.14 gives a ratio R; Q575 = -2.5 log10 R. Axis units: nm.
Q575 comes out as -0.04 mag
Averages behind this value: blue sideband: 28.3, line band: 29.3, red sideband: 28.3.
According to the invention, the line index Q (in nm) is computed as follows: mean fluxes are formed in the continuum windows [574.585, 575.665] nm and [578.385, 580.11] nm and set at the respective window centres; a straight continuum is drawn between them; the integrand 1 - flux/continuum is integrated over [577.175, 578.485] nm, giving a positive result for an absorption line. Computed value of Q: 0.01 nm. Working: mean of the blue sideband 29.9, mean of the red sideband 28.5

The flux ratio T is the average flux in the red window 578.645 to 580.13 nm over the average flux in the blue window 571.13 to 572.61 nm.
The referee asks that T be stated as 1.04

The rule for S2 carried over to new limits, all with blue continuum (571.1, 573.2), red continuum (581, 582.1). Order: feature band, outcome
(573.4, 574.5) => -0.05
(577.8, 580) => -0.05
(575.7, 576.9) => 0.00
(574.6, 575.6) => -0.07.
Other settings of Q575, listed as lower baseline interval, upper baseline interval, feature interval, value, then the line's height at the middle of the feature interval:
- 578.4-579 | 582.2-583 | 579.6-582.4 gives 0.053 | 29.2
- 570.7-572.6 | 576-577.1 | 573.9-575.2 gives -0.054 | 27.9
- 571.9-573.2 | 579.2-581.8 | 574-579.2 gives -0.034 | 27.9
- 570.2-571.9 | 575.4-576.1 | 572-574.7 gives 0.015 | 29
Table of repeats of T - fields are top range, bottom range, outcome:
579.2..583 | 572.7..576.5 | 0.97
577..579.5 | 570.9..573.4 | 1.02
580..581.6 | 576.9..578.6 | 0.97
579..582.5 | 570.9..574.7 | 0.99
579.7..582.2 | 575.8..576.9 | 1.00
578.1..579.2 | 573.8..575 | 0.98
